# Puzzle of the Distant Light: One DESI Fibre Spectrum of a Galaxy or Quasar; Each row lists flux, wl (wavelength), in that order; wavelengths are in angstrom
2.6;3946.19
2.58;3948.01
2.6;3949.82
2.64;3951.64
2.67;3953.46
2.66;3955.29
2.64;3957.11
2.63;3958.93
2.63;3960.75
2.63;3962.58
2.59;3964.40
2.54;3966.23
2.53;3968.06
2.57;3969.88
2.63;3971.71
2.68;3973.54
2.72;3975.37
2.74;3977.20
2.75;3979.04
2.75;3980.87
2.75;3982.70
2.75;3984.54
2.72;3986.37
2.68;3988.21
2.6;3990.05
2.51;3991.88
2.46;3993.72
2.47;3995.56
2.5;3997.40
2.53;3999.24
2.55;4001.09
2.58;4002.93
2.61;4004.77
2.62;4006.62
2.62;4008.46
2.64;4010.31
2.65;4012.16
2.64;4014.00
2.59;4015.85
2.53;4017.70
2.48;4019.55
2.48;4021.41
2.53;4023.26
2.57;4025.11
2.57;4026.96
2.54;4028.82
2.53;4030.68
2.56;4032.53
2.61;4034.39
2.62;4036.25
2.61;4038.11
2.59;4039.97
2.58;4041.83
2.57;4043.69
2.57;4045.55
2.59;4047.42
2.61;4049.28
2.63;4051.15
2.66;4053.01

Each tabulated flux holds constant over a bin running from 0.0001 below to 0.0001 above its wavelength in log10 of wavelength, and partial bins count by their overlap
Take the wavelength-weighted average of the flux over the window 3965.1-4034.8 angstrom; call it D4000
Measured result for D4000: 2.6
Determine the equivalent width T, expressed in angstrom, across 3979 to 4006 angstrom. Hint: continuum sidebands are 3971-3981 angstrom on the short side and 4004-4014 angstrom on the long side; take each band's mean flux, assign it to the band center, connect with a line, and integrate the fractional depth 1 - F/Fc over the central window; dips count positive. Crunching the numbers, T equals 0.6 angstrom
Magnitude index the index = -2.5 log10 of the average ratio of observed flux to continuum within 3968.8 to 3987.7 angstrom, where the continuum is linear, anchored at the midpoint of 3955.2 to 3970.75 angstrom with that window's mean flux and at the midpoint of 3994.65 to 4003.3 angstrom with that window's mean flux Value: -0.06 mag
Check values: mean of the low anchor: 2.6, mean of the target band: 2.7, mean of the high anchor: 2.52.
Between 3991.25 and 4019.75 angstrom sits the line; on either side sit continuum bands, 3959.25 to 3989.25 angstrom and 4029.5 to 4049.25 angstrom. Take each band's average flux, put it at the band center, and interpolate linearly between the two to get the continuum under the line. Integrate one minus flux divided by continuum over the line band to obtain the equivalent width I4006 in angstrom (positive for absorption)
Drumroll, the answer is 0.7 angstrom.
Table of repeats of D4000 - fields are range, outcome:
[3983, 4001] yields 2.58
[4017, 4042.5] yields 2.56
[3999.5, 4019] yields 2.6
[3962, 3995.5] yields 2.64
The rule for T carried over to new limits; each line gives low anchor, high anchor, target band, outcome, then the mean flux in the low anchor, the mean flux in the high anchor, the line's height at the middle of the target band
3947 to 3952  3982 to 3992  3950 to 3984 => -0.16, 2.61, 2.68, 2.64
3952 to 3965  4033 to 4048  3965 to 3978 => 0.01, 2.64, 2.59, 2.63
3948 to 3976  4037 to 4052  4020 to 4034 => 0.32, 2.62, 2.59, 2.6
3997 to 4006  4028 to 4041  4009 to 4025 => 0.00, 2.56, 2.58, 2.57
